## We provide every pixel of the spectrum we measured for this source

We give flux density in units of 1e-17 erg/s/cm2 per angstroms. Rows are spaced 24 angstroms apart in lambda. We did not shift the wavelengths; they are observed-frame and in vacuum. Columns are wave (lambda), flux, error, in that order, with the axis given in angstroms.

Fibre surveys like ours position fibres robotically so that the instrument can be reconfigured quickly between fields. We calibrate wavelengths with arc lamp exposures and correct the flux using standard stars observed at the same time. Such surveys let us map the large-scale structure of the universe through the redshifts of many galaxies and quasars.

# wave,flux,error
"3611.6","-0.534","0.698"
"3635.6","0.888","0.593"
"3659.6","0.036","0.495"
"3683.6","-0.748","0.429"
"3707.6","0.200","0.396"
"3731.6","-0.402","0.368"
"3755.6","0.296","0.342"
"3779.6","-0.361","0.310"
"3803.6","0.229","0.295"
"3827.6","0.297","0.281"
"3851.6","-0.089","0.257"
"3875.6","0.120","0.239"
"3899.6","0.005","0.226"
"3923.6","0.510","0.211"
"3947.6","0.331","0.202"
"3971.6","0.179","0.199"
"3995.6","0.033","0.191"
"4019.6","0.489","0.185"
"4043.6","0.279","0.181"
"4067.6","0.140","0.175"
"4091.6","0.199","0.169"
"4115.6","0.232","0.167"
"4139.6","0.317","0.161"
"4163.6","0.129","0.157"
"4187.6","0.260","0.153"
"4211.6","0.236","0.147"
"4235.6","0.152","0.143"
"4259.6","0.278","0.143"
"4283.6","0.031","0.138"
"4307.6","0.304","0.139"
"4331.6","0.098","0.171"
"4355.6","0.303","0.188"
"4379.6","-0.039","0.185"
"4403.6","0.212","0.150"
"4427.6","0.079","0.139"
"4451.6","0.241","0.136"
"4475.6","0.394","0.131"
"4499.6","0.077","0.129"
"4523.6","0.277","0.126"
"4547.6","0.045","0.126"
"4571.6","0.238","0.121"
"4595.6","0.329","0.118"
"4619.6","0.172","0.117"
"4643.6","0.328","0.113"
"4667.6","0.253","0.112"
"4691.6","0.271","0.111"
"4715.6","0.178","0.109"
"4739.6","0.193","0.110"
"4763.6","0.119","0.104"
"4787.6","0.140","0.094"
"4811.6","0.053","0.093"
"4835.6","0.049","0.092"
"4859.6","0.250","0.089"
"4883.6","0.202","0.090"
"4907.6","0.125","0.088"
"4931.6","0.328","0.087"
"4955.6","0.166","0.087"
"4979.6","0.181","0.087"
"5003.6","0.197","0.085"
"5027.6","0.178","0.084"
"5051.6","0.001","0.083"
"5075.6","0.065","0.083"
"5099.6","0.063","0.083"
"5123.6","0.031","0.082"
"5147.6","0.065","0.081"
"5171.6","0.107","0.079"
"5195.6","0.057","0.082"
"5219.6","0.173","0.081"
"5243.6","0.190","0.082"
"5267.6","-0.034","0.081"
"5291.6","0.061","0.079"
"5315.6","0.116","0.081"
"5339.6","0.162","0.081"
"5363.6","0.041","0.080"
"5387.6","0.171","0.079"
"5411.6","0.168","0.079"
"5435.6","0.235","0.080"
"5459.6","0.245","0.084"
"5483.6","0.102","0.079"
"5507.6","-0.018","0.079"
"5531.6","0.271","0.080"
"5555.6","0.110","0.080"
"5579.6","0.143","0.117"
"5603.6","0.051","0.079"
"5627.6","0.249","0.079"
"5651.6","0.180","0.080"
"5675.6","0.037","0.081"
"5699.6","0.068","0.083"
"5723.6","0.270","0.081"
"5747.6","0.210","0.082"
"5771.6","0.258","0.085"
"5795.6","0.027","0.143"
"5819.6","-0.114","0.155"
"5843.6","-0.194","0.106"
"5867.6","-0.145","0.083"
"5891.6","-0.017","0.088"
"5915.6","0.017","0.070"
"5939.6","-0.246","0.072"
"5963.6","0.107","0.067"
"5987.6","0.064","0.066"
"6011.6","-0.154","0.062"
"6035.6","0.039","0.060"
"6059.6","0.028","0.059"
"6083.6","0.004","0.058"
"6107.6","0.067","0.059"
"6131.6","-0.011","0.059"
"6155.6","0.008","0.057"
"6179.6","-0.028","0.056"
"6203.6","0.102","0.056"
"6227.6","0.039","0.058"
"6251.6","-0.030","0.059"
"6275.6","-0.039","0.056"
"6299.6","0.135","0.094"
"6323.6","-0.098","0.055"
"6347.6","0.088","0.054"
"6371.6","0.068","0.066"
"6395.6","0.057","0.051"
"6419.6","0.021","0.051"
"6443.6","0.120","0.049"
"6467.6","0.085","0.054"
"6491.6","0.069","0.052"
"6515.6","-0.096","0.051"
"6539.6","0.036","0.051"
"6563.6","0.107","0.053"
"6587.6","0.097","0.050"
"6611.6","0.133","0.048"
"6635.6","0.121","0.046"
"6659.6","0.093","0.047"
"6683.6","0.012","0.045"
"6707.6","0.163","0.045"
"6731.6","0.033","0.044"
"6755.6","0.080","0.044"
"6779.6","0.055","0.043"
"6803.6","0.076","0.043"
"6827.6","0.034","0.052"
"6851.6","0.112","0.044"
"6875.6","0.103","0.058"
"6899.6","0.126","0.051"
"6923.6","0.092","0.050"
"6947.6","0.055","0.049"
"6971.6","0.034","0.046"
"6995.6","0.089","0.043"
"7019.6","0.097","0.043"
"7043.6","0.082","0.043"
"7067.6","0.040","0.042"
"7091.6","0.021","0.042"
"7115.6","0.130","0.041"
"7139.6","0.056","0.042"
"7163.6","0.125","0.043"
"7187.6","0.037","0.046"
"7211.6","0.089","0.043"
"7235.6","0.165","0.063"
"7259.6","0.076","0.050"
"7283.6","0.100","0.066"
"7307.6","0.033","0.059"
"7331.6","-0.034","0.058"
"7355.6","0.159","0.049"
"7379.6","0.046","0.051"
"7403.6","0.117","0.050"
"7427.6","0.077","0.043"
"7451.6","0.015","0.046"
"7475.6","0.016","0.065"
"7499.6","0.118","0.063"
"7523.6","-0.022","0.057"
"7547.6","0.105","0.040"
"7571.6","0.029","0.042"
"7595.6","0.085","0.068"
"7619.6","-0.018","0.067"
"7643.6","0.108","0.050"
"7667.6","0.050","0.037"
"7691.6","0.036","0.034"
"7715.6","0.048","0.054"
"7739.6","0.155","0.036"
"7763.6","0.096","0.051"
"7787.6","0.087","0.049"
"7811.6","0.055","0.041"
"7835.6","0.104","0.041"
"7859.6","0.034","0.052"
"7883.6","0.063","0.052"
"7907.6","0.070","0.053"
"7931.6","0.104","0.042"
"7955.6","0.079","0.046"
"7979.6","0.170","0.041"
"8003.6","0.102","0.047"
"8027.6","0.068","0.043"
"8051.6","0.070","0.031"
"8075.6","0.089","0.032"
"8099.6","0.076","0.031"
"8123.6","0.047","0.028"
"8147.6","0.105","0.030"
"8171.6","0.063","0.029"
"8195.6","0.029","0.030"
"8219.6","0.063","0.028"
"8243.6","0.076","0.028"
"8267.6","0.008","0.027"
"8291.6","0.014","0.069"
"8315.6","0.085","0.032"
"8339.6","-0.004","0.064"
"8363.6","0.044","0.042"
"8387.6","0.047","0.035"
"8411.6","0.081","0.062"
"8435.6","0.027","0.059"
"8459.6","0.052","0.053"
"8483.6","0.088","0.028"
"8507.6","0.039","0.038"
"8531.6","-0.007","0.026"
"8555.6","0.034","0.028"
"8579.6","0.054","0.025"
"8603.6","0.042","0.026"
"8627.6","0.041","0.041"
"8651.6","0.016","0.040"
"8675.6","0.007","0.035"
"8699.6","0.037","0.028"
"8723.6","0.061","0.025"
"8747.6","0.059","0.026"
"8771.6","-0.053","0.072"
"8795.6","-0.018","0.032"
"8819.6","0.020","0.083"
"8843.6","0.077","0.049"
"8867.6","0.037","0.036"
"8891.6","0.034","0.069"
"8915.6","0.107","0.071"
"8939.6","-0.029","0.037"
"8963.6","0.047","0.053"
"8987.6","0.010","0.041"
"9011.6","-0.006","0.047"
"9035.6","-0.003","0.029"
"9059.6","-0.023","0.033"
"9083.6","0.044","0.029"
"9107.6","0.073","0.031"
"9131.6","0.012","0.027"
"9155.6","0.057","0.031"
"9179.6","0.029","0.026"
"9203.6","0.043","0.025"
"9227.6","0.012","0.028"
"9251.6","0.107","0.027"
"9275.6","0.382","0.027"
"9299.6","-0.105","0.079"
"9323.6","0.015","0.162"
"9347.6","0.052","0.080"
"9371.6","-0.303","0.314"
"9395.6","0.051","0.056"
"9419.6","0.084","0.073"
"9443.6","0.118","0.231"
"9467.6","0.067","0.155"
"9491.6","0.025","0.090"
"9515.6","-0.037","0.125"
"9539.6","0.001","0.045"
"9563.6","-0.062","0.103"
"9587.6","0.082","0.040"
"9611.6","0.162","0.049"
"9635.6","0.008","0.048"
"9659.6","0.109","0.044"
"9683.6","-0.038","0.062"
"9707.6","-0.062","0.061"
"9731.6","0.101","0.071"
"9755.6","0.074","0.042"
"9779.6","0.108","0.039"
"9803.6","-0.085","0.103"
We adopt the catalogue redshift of 1.485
